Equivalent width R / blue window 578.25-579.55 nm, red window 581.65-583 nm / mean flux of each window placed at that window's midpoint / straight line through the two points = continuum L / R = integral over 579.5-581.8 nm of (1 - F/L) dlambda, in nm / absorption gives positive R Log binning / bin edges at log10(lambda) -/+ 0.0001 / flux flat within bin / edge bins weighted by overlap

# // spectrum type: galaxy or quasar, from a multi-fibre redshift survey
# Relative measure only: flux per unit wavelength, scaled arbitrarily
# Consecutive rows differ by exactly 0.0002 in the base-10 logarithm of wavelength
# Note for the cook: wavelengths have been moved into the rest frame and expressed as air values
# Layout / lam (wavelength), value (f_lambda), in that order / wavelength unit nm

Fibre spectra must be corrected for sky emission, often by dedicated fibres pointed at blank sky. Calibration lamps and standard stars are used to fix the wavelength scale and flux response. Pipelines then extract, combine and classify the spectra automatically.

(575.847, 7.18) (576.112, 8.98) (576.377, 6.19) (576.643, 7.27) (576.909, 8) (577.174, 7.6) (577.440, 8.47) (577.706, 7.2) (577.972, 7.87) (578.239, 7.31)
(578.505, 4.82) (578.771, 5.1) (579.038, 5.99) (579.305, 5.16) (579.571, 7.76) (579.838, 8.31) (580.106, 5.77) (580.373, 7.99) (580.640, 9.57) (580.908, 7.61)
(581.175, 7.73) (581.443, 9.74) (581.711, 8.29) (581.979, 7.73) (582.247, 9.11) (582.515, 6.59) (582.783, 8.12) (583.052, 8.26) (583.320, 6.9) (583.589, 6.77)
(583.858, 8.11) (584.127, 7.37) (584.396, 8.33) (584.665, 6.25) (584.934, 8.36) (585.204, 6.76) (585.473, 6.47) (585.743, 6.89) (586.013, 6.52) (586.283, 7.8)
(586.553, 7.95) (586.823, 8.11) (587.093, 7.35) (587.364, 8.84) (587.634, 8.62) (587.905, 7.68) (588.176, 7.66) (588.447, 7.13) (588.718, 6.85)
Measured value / -0.419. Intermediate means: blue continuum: 5.68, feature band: 8.09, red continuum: 7.97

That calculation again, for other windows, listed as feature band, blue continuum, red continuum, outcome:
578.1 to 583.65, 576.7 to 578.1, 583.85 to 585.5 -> 0.16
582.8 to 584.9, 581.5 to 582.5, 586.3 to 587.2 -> 0.15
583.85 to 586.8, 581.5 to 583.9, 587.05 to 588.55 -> 0.20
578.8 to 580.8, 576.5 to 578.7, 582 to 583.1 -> 0.12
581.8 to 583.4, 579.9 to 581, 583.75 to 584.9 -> -0.03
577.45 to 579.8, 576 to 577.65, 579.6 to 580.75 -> 0.36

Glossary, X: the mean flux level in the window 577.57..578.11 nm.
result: 7.53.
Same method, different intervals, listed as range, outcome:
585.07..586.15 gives 6.66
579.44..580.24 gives 7.27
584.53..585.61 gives 6.96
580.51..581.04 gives 8.58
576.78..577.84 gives 7.82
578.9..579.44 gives 5.58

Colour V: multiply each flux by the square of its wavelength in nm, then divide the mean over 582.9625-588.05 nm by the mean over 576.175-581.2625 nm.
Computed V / 1.08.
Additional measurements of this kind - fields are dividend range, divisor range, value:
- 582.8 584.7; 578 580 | 1.19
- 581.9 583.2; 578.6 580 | 1.26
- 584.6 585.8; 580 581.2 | 0.91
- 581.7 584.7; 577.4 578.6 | 1.10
